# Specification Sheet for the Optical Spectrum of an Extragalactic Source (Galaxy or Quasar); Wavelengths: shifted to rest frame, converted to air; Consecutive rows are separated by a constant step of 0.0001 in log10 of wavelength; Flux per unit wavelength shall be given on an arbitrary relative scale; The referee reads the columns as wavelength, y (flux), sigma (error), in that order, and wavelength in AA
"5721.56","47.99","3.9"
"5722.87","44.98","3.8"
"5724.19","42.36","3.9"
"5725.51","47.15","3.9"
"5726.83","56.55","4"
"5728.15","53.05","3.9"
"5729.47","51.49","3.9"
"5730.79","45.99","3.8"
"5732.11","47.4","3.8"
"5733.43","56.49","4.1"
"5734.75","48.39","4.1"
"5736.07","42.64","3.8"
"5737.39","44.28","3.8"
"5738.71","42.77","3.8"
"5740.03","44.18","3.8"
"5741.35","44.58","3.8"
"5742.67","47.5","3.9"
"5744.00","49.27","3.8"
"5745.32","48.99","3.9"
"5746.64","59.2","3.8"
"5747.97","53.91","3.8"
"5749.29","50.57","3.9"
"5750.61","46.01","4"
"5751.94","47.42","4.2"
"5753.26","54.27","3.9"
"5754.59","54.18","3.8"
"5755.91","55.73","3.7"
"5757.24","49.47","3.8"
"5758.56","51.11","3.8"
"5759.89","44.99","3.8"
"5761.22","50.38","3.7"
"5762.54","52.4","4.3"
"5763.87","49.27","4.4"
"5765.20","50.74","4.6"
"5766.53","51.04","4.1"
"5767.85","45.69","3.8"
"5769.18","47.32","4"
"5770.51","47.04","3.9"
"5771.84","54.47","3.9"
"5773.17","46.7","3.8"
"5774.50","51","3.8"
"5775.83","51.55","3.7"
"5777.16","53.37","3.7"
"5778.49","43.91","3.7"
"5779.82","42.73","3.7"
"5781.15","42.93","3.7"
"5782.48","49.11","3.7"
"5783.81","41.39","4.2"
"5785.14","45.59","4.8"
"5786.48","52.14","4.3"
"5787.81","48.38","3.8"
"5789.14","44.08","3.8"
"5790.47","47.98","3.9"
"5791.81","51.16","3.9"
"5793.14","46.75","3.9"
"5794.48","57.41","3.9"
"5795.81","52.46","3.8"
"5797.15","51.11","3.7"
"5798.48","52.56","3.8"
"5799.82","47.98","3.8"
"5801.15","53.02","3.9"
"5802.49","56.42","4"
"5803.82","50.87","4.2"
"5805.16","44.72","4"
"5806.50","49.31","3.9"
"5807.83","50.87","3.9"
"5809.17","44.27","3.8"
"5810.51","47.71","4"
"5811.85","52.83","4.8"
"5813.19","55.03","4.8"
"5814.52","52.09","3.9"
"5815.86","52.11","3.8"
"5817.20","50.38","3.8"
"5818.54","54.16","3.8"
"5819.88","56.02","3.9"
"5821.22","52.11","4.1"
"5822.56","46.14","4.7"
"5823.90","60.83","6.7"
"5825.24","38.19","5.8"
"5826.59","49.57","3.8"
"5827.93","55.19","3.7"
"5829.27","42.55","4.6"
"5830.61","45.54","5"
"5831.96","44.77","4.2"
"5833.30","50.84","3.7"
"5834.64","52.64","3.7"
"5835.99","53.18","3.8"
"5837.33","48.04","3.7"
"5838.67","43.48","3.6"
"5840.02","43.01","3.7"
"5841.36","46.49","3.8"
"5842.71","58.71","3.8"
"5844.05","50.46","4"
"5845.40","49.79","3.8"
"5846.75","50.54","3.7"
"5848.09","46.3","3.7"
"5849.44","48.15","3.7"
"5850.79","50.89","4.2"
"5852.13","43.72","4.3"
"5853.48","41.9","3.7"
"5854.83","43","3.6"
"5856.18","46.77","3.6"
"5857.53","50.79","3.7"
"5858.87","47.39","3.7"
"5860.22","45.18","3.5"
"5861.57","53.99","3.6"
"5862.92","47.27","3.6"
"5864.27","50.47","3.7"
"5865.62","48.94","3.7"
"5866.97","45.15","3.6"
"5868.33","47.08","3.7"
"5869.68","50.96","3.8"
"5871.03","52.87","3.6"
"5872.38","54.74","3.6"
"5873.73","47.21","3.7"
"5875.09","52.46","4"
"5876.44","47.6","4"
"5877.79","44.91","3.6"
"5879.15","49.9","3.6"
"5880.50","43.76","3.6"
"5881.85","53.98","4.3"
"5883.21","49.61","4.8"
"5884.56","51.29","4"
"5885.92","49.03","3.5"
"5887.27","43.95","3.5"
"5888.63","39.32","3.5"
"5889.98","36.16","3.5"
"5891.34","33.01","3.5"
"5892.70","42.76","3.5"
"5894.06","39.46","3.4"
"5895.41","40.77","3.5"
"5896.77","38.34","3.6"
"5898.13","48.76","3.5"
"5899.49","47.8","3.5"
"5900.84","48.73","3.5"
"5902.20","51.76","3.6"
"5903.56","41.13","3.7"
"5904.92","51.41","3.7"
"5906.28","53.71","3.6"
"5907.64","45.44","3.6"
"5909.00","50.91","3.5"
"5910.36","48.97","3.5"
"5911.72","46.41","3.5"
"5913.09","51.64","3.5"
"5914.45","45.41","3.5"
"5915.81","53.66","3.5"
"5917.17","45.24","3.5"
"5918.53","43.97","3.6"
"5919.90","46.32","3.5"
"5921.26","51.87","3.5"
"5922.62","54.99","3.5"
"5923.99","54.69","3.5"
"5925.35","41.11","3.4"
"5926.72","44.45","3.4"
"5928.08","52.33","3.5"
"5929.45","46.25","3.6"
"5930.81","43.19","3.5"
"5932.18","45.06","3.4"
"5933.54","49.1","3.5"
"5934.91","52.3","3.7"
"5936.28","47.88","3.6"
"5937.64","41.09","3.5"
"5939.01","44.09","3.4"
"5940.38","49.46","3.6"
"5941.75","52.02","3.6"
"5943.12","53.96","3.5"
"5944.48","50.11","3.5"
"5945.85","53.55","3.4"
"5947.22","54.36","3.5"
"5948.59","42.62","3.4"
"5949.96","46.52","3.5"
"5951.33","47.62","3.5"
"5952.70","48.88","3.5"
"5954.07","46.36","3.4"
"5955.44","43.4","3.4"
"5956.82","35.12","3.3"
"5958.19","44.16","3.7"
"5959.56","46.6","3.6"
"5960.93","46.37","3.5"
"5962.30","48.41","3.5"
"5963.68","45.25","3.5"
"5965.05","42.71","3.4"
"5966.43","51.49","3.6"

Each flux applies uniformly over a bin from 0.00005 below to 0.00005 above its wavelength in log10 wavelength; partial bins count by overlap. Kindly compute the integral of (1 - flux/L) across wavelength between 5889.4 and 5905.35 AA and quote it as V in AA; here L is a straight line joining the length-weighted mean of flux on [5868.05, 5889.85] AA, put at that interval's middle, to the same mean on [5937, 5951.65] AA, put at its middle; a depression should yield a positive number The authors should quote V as 1.7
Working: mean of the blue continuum 48.4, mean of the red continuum 48.7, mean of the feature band 43.3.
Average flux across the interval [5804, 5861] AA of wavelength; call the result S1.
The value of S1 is 49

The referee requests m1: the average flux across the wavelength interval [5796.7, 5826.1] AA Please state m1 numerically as 50.8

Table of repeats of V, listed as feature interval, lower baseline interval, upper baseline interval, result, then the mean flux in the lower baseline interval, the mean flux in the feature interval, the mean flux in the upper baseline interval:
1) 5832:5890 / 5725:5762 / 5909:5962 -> 0.2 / 49.6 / 48.3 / 47.7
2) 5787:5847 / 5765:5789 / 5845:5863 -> -2.9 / 47.9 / 50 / 47.5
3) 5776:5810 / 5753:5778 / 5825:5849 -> 0.6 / 50.4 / 48.9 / 48.5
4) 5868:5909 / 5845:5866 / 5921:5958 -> 1.0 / 47.8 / 46.7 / 47.8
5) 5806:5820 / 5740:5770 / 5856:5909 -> -0.7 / 50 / 51.2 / 47.1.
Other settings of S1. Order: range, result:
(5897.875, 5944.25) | 48.4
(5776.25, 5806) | 48.9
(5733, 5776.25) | 49.5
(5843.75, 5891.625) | 47.5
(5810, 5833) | 50.3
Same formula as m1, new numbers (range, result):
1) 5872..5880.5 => 48.8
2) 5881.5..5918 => 46.2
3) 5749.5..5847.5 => 49.6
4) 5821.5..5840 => 48.4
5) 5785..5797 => 49.8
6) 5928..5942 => 47.2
